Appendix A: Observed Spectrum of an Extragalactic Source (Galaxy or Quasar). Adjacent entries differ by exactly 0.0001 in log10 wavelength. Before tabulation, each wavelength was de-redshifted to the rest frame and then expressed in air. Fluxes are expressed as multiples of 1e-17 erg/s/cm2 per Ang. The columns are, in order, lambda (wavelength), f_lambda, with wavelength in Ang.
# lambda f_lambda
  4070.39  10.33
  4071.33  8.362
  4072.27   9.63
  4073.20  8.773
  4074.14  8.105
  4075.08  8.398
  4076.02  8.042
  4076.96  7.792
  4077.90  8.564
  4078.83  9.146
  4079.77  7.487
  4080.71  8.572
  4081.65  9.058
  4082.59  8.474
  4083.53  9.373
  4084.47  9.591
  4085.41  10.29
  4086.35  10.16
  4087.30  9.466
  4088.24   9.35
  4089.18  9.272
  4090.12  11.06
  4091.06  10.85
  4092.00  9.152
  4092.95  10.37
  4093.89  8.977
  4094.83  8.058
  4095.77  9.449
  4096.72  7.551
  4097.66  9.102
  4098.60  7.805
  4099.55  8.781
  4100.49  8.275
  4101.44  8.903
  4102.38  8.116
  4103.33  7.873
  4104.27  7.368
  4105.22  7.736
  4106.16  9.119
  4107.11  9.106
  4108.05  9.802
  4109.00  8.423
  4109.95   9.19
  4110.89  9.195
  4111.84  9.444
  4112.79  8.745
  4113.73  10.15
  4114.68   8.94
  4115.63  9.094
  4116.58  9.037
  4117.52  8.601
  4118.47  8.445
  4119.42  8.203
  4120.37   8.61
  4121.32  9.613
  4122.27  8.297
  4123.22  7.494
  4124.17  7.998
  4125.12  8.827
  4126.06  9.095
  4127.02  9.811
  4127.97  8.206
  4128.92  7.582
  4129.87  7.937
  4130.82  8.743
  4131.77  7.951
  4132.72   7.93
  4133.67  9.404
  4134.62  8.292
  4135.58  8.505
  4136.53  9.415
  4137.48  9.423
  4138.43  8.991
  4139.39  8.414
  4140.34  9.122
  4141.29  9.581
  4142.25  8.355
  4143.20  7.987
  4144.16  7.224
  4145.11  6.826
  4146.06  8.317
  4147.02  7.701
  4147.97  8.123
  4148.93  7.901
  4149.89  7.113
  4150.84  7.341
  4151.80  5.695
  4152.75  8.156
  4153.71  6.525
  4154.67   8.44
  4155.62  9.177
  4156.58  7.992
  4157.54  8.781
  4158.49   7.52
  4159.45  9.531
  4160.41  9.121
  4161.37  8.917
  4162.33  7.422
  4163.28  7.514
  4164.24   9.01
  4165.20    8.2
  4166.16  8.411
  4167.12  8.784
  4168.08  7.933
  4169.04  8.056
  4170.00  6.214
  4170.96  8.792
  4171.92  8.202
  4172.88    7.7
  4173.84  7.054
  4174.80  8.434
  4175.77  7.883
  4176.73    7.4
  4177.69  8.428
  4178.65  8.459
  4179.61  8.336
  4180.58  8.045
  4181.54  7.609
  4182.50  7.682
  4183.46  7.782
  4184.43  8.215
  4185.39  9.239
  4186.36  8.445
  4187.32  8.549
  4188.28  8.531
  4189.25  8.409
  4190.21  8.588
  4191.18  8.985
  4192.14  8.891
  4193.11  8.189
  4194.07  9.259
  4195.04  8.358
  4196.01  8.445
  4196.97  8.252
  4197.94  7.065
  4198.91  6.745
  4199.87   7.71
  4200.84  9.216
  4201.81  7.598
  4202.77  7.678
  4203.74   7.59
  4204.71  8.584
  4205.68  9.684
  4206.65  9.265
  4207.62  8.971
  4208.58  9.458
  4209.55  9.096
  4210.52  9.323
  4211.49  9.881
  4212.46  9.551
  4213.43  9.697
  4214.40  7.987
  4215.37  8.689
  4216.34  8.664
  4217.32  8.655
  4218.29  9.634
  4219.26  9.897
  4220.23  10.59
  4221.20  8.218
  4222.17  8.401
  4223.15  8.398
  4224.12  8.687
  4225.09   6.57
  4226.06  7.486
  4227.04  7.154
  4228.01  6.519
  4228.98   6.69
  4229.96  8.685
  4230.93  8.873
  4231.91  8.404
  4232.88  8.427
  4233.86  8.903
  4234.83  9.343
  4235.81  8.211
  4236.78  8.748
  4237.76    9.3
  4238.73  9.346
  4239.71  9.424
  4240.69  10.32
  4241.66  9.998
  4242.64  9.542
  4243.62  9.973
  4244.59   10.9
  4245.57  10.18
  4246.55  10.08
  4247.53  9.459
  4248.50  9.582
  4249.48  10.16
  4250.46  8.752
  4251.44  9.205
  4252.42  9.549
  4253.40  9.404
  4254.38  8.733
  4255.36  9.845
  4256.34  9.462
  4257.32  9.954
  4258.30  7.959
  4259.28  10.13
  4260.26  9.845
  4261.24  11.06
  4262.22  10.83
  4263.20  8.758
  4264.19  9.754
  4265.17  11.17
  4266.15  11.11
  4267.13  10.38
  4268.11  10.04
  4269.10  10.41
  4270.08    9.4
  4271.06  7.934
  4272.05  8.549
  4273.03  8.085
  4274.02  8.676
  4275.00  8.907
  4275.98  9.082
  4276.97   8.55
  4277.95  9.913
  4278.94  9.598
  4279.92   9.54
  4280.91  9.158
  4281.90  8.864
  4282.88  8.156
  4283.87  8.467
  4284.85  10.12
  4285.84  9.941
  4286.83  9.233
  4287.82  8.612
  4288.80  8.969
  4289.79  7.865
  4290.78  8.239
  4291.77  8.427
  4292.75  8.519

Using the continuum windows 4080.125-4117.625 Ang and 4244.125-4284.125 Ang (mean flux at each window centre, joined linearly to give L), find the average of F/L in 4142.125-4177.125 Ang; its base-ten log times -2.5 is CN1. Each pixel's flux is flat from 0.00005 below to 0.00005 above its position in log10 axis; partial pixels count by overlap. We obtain 0.162 mag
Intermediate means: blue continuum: 9.05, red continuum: 9.51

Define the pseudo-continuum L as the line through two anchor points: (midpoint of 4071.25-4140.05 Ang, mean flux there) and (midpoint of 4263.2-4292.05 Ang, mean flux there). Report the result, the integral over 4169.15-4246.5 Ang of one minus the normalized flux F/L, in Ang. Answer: 4.1 Ang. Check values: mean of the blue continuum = 8.82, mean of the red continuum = 9.21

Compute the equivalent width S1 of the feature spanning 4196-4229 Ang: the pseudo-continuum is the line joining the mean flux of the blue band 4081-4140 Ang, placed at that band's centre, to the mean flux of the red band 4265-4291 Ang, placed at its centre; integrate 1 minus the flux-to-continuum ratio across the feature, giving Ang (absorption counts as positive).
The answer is 2.2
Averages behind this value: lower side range 8.88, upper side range 9.21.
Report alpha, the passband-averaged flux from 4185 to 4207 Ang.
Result 8.39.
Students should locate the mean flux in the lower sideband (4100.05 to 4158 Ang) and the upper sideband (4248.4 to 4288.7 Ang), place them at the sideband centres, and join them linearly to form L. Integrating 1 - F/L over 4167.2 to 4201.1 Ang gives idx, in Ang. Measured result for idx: 2.6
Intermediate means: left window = 8.43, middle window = 8.15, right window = 9.43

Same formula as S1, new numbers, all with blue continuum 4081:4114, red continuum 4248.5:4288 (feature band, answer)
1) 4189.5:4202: 1.4 Ang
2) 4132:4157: 2.8 Ang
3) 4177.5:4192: 1.4 Ang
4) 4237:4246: -0.5 Ang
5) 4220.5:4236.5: 2.1 Ang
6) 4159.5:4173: 1.5 Ang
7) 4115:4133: 1.2 Ang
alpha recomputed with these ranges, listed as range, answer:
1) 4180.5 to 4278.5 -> 8.96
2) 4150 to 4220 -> 8.36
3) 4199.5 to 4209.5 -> 8.61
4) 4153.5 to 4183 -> 8.13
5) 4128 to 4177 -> 8.14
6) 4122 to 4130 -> 8.38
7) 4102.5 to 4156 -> 8.43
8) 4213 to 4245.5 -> 8.81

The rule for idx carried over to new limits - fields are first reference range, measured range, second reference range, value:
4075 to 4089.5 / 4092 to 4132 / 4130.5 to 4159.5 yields -0.4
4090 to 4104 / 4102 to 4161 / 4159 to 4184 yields 0.5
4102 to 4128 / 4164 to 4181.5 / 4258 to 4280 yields 1.9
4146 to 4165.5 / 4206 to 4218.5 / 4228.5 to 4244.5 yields -0.6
